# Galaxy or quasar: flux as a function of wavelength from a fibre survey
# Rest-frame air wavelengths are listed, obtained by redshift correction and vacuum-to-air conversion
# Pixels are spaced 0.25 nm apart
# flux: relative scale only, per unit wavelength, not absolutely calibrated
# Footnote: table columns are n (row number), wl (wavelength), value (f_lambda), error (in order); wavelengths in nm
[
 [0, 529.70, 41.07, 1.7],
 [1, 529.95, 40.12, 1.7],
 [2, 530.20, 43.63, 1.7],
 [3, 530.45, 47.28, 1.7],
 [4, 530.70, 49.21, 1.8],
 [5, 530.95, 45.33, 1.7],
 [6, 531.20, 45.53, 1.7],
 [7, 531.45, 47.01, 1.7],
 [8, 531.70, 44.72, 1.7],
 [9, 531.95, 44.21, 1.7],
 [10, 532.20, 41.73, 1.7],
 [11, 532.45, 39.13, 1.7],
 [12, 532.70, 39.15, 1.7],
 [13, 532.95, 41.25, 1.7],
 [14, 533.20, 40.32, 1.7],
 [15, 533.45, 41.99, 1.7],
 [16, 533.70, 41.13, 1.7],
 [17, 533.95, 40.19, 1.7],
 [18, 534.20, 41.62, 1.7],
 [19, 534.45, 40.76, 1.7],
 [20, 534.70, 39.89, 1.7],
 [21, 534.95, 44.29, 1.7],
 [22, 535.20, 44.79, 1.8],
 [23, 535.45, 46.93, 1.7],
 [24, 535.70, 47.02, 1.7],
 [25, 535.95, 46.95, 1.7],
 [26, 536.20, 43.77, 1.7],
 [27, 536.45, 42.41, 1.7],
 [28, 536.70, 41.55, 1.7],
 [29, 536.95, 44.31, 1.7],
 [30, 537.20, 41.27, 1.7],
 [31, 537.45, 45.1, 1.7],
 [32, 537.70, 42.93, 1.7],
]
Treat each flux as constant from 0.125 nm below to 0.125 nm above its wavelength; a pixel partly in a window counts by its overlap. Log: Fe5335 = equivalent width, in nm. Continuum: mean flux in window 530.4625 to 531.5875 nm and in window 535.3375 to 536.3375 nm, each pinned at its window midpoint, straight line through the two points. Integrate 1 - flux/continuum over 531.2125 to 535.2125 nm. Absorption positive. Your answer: 0.383 nm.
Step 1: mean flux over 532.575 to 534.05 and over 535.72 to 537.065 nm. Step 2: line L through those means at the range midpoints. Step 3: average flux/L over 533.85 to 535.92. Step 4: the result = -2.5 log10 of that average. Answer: -0.02 mag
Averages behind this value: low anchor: 40.7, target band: 43.4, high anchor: 44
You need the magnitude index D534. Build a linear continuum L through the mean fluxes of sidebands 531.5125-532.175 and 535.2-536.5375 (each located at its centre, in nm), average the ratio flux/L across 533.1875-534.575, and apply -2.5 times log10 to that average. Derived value 0.10 mag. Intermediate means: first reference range 44.3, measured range 41.1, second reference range 45.4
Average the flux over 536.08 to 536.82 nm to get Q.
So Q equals 42.6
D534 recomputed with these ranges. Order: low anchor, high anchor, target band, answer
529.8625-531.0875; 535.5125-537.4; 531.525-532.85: 0.07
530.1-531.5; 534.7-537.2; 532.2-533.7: 0.12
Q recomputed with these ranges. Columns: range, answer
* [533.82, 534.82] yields 40.6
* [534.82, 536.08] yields 46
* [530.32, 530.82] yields 48.2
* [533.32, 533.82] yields 41.6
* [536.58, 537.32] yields 42.4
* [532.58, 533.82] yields 40.8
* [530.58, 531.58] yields 46.7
